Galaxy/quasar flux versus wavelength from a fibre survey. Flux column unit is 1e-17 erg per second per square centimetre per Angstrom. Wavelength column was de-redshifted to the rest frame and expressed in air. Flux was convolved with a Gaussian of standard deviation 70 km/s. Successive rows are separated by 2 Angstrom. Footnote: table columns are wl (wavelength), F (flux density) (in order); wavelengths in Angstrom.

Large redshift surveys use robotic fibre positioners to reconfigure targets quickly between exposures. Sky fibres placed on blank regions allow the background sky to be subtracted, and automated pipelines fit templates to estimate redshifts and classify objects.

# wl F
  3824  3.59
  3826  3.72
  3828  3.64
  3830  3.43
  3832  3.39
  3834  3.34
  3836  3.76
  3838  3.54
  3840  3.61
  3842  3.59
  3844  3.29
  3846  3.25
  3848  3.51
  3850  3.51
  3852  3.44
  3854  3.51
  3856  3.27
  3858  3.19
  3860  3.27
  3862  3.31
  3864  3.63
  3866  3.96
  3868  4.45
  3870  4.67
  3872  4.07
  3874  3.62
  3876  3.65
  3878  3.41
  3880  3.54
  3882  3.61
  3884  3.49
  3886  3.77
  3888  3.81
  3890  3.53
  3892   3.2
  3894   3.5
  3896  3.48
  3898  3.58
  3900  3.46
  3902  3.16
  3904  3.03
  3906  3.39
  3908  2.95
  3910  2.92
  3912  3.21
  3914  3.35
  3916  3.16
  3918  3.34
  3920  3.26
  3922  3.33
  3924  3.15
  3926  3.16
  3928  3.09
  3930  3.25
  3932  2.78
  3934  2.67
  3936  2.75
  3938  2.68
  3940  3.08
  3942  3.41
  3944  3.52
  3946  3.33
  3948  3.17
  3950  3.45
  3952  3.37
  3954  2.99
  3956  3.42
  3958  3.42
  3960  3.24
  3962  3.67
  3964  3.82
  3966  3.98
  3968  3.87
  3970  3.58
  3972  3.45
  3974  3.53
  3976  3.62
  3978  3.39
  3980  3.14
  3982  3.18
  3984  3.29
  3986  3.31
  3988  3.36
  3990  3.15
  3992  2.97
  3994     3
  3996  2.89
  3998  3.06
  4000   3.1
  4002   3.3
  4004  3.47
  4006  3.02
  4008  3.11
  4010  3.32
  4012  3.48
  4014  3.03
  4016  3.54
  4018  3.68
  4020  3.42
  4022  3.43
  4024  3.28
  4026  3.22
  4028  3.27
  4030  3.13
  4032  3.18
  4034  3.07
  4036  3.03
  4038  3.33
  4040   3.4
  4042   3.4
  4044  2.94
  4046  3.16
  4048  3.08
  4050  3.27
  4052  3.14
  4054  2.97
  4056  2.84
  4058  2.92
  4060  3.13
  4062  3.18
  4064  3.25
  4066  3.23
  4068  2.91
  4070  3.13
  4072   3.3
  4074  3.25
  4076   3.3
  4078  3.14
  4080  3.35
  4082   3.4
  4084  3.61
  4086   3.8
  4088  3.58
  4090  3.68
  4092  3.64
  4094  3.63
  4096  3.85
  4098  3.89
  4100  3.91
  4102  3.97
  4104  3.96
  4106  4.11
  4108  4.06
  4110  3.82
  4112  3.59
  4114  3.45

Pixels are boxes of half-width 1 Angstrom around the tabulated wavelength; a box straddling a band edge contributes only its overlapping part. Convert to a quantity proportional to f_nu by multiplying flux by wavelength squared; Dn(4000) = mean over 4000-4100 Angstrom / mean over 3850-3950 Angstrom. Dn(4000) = 1.06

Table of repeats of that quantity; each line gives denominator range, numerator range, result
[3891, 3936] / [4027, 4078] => 1.06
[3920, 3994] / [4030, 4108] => 1.08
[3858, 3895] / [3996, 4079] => 0.94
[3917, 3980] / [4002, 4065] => 1.01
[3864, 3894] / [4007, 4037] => 0.94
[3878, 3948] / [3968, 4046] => 1.05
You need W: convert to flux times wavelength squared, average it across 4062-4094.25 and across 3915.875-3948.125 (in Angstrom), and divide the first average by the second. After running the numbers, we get 1.16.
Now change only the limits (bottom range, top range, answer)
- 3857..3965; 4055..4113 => 1.13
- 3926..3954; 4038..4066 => 1.07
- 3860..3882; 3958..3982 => 0.98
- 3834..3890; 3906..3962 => 0.91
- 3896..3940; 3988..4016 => 1.06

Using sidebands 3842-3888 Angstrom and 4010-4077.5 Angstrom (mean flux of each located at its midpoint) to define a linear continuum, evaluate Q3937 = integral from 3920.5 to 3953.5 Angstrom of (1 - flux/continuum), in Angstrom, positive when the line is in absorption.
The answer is 3.0 Angstrom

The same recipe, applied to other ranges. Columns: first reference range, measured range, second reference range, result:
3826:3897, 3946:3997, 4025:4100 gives 0.8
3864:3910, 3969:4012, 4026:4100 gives 2.1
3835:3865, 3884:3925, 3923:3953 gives -1.1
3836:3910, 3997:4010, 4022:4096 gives 0.6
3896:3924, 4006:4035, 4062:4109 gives 1.3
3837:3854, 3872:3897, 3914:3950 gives -1.9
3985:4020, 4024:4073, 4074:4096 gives 3.5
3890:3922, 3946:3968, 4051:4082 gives -1.6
